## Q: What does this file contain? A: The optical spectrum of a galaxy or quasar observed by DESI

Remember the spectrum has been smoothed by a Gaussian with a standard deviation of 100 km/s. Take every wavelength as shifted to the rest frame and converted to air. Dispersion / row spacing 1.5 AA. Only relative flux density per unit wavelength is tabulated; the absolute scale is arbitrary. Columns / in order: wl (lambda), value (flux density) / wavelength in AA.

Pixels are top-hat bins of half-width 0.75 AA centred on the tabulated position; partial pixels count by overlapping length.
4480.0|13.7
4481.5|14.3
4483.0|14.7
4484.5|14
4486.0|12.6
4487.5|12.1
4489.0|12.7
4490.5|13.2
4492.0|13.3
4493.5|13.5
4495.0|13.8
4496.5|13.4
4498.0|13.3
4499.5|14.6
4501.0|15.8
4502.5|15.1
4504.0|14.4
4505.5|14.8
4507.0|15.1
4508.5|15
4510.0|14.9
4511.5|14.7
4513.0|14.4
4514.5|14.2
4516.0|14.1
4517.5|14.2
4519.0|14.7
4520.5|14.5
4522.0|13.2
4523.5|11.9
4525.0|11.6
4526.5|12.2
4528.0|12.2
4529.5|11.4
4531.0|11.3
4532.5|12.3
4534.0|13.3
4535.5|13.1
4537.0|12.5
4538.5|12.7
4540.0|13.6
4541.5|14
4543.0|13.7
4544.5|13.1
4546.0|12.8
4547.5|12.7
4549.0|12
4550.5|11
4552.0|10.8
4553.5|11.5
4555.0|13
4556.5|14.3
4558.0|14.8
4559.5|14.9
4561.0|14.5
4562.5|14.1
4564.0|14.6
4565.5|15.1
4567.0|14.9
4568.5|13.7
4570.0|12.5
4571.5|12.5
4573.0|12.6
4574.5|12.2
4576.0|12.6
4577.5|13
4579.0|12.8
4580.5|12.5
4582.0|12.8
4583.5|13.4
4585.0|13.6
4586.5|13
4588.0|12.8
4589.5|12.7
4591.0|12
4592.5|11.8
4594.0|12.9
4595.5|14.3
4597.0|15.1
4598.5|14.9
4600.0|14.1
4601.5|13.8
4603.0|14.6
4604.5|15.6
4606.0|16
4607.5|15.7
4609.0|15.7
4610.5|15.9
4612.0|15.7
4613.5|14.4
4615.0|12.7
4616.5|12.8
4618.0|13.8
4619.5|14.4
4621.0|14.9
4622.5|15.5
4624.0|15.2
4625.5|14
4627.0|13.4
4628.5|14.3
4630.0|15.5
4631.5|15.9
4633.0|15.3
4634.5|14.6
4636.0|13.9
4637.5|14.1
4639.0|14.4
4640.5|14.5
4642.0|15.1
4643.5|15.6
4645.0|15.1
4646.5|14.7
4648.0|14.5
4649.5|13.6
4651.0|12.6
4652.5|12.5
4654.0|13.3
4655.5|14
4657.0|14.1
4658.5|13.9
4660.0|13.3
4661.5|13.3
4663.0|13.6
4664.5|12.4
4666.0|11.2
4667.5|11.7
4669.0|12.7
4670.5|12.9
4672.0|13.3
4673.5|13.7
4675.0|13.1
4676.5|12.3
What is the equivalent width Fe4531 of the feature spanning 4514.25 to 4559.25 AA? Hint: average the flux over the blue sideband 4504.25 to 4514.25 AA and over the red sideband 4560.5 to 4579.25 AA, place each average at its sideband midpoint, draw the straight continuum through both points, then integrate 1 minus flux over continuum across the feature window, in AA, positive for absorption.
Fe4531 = 4.1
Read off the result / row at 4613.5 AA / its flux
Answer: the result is 14.4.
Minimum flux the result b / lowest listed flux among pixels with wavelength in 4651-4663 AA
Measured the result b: 12.5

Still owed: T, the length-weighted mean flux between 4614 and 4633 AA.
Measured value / 14.4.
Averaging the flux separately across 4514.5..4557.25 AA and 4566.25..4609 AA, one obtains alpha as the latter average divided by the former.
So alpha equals 1.06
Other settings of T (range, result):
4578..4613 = 14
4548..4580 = 13.2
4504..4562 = 13.3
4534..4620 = 13.5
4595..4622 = 14.7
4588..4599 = 13.3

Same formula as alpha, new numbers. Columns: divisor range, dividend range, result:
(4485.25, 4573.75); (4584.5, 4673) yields 1.04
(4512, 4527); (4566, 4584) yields 0.96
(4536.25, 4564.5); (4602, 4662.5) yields 1.10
